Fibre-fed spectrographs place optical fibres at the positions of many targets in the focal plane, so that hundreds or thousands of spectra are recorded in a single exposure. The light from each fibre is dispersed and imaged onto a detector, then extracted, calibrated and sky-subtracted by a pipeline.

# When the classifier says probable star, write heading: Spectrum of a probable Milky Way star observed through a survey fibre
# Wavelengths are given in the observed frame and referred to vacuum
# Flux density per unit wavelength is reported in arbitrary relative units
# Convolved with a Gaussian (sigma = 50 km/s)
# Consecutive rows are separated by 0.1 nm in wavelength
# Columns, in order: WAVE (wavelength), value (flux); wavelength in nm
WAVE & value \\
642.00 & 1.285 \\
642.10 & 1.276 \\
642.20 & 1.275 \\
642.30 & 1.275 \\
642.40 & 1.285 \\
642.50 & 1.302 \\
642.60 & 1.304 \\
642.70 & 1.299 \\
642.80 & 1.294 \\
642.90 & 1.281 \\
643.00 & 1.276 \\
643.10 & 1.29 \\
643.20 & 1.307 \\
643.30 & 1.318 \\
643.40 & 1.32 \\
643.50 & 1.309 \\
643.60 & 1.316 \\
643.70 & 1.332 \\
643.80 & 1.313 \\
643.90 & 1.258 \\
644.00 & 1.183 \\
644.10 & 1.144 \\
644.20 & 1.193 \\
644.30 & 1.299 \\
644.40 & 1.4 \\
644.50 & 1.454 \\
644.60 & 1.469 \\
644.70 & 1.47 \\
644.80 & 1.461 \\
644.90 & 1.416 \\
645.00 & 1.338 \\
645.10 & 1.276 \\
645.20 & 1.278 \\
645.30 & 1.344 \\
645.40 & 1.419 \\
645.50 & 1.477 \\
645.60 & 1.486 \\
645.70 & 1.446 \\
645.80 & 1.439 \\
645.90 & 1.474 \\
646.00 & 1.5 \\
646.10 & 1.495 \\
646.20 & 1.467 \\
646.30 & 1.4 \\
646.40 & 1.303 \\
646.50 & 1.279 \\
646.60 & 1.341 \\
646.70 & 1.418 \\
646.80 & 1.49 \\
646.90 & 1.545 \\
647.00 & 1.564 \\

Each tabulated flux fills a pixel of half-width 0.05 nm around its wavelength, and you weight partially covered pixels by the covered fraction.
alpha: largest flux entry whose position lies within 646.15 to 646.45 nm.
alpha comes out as 1.467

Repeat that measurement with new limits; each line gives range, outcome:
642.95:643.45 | 1.32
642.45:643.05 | 1.304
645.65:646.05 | 1.5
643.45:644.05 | 1.332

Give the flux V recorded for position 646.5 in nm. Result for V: 1.279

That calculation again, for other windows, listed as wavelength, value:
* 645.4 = 1.419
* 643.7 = 1.332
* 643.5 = 1.309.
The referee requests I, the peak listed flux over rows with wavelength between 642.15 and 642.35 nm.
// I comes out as 1.275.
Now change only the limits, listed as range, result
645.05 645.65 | 1.486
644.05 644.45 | 1.4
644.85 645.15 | 1.416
